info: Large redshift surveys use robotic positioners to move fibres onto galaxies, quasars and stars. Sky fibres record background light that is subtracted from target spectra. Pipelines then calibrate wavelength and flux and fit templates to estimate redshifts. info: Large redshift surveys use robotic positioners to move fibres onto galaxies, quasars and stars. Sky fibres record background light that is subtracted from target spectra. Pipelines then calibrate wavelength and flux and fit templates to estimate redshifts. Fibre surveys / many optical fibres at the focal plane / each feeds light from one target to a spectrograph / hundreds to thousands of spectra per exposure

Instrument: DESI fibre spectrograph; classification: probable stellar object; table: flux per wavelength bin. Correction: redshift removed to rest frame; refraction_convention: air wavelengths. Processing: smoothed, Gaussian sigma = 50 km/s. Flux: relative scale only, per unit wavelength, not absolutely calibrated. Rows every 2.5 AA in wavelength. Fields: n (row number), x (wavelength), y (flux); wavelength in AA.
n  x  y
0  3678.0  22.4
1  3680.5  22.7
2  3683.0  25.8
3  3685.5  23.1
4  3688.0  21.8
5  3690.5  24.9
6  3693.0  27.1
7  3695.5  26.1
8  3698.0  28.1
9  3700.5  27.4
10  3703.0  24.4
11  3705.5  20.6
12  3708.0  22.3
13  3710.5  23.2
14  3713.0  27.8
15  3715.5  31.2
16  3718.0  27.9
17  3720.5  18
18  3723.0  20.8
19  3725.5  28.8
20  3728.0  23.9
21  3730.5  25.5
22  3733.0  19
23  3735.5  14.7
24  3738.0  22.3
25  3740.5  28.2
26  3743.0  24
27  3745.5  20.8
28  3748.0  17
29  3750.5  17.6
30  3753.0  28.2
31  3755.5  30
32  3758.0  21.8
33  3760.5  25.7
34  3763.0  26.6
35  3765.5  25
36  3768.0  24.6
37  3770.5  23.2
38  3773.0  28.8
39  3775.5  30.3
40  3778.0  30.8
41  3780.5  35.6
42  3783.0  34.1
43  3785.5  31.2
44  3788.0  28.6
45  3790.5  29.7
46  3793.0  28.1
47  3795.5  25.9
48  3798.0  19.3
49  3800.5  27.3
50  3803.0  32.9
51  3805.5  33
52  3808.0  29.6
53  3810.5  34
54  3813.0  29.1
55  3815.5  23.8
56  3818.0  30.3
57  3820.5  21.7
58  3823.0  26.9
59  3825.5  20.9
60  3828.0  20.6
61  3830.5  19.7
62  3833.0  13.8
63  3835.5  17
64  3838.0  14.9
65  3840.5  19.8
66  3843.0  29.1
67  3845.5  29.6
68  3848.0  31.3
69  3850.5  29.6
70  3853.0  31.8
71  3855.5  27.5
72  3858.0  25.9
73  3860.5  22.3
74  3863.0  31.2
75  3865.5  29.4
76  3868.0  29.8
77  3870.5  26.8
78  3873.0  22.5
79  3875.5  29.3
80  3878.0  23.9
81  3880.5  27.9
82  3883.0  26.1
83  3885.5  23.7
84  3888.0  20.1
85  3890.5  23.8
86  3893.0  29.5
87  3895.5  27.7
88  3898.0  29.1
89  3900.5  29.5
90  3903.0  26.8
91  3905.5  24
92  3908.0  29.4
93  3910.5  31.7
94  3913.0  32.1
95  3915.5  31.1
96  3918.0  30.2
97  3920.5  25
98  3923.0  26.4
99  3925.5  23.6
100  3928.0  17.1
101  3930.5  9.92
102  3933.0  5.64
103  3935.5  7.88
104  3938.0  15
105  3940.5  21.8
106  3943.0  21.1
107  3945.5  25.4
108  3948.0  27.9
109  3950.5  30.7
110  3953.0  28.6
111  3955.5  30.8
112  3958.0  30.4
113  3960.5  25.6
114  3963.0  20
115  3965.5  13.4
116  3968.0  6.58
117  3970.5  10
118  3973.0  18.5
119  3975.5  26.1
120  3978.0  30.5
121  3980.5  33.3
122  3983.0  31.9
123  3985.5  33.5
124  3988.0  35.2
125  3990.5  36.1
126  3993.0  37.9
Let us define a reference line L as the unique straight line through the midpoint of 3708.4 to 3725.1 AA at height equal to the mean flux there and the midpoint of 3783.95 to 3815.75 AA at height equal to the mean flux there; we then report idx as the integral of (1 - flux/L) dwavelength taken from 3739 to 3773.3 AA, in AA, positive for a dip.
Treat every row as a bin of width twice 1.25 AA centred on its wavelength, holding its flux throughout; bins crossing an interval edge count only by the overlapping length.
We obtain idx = 3.2 AA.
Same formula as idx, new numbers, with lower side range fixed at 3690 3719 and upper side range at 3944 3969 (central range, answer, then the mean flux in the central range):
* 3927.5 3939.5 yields 6.6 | 11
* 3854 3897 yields -2.9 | 26.4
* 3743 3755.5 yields 1.7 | 22.1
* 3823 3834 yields 2.3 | 19.8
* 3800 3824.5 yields -3.6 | 28.8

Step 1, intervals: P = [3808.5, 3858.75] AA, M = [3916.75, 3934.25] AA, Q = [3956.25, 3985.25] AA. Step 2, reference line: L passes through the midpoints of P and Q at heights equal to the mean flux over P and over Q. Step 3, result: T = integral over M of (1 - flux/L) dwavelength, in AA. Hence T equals 2.90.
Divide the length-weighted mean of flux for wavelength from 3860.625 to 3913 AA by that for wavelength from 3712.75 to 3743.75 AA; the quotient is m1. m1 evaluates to 1.14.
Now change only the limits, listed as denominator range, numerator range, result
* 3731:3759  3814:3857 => 1.08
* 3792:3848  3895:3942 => 0.93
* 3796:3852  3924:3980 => 0.81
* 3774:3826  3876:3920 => 0.95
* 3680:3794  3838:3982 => 0.97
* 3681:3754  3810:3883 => 1.07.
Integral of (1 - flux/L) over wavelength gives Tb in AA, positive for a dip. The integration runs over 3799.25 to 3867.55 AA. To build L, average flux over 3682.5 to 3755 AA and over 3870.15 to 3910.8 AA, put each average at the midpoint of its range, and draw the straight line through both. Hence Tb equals -1.3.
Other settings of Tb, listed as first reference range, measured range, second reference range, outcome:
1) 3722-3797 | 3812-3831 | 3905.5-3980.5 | 0.35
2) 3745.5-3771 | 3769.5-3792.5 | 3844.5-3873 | -4.98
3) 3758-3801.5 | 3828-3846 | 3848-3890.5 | 4.61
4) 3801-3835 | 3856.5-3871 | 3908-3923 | -0.02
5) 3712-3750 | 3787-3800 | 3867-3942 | -1.53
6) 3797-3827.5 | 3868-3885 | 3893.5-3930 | 0.57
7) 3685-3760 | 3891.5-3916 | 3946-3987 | -4.27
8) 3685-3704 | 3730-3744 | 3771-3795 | 2.90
